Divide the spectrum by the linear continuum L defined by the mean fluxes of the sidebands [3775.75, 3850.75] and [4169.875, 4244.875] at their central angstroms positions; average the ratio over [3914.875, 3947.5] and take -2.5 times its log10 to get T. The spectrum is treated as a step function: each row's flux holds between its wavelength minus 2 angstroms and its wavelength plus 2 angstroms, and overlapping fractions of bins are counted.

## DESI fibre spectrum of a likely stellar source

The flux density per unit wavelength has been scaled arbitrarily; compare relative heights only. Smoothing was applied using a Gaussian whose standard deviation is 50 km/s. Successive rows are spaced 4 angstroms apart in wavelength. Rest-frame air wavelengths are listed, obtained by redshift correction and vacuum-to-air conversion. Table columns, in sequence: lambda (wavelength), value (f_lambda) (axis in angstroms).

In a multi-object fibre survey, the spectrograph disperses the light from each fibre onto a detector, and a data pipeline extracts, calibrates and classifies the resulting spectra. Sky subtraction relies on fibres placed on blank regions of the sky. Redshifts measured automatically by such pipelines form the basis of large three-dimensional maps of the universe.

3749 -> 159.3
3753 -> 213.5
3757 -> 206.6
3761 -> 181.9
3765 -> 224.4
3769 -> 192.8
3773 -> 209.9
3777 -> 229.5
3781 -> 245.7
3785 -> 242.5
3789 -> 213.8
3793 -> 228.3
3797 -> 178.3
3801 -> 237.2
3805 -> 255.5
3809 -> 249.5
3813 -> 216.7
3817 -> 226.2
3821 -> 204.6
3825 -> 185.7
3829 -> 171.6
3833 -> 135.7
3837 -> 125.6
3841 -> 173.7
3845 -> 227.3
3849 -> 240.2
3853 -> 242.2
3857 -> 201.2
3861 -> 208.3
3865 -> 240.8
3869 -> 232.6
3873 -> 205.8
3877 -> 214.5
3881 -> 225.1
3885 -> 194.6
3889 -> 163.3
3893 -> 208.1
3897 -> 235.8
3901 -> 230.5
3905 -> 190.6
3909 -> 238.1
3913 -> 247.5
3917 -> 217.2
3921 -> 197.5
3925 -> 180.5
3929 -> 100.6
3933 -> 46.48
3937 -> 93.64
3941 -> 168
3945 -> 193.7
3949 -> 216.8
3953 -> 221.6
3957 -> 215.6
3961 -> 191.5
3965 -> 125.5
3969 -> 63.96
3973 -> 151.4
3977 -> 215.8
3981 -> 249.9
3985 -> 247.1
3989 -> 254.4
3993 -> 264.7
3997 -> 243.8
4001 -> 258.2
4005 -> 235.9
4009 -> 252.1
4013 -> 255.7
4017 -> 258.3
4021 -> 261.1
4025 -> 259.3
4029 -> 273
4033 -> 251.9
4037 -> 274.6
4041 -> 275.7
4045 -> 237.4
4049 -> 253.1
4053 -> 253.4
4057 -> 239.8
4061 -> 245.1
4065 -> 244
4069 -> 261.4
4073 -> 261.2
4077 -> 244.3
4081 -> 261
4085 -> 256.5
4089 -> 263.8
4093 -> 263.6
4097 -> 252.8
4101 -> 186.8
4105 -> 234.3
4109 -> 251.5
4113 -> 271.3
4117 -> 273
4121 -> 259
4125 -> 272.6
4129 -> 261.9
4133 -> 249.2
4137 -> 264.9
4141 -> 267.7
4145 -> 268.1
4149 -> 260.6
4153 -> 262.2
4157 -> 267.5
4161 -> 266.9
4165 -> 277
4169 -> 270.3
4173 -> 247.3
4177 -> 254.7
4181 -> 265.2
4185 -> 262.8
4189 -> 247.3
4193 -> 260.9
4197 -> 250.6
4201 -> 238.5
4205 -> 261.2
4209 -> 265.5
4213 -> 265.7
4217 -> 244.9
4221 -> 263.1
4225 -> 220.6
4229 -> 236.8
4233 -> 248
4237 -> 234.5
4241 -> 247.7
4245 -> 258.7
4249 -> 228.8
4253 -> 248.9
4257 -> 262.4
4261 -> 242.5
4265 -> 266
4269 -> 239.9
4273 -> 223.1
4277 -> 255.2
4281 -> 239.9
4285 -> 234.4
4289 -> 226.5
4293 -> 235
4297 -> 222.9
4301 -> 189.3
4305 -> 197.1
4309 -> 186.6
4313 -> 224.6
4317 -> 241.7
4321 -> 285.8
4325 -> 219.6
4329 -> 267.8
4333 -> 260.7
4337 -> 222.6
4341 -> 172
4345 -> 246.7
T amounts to 0.42 mag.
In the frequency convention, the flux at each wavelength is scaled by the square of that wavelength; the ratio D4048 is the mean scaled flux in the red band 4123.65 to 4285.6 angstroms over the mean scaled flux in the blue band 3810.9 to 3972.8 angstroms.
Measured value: 1.6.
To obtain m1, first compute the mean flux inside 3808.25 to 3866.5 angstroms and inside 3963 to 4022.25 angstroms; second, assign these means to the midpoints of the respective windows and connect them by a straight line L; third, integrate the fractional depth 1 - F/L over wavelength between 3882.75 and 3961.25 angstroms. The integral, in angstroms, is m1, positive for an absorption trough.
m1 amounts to 9.3 angstroms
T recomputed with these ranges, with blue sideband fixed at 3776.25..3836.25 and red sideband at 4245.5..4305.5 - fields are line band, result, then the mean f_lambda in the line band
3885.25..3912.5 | 0.026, 212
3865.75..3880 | -0.022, 220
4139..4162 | -0.158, 265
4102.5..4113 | -0.084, 246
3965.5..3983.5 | 0.293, 169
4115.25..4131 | -0.169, 267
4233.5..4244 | -0.045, 244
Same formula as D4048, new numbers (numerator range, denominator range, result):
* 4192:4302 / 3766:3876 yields 1.42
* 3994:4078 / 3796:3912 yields 1.33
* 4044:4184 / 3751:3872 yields 1.41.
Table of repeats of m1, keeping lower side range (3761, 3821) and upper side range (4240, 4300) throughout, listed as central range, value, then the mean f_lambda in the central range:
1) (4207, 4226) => -1.2 angstroms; 254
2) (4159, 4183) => -2.6 angstroms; 264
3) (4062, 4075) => -1.2 angstroms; 255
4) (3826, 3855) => 4.8 angstroms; 188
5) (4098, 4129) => -2.0 angstroms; 251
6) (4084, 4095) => -1.3 angstroms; 262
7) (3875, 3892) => 2.0 angstroms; 200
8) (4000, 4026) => -2.5 angstroms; 254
